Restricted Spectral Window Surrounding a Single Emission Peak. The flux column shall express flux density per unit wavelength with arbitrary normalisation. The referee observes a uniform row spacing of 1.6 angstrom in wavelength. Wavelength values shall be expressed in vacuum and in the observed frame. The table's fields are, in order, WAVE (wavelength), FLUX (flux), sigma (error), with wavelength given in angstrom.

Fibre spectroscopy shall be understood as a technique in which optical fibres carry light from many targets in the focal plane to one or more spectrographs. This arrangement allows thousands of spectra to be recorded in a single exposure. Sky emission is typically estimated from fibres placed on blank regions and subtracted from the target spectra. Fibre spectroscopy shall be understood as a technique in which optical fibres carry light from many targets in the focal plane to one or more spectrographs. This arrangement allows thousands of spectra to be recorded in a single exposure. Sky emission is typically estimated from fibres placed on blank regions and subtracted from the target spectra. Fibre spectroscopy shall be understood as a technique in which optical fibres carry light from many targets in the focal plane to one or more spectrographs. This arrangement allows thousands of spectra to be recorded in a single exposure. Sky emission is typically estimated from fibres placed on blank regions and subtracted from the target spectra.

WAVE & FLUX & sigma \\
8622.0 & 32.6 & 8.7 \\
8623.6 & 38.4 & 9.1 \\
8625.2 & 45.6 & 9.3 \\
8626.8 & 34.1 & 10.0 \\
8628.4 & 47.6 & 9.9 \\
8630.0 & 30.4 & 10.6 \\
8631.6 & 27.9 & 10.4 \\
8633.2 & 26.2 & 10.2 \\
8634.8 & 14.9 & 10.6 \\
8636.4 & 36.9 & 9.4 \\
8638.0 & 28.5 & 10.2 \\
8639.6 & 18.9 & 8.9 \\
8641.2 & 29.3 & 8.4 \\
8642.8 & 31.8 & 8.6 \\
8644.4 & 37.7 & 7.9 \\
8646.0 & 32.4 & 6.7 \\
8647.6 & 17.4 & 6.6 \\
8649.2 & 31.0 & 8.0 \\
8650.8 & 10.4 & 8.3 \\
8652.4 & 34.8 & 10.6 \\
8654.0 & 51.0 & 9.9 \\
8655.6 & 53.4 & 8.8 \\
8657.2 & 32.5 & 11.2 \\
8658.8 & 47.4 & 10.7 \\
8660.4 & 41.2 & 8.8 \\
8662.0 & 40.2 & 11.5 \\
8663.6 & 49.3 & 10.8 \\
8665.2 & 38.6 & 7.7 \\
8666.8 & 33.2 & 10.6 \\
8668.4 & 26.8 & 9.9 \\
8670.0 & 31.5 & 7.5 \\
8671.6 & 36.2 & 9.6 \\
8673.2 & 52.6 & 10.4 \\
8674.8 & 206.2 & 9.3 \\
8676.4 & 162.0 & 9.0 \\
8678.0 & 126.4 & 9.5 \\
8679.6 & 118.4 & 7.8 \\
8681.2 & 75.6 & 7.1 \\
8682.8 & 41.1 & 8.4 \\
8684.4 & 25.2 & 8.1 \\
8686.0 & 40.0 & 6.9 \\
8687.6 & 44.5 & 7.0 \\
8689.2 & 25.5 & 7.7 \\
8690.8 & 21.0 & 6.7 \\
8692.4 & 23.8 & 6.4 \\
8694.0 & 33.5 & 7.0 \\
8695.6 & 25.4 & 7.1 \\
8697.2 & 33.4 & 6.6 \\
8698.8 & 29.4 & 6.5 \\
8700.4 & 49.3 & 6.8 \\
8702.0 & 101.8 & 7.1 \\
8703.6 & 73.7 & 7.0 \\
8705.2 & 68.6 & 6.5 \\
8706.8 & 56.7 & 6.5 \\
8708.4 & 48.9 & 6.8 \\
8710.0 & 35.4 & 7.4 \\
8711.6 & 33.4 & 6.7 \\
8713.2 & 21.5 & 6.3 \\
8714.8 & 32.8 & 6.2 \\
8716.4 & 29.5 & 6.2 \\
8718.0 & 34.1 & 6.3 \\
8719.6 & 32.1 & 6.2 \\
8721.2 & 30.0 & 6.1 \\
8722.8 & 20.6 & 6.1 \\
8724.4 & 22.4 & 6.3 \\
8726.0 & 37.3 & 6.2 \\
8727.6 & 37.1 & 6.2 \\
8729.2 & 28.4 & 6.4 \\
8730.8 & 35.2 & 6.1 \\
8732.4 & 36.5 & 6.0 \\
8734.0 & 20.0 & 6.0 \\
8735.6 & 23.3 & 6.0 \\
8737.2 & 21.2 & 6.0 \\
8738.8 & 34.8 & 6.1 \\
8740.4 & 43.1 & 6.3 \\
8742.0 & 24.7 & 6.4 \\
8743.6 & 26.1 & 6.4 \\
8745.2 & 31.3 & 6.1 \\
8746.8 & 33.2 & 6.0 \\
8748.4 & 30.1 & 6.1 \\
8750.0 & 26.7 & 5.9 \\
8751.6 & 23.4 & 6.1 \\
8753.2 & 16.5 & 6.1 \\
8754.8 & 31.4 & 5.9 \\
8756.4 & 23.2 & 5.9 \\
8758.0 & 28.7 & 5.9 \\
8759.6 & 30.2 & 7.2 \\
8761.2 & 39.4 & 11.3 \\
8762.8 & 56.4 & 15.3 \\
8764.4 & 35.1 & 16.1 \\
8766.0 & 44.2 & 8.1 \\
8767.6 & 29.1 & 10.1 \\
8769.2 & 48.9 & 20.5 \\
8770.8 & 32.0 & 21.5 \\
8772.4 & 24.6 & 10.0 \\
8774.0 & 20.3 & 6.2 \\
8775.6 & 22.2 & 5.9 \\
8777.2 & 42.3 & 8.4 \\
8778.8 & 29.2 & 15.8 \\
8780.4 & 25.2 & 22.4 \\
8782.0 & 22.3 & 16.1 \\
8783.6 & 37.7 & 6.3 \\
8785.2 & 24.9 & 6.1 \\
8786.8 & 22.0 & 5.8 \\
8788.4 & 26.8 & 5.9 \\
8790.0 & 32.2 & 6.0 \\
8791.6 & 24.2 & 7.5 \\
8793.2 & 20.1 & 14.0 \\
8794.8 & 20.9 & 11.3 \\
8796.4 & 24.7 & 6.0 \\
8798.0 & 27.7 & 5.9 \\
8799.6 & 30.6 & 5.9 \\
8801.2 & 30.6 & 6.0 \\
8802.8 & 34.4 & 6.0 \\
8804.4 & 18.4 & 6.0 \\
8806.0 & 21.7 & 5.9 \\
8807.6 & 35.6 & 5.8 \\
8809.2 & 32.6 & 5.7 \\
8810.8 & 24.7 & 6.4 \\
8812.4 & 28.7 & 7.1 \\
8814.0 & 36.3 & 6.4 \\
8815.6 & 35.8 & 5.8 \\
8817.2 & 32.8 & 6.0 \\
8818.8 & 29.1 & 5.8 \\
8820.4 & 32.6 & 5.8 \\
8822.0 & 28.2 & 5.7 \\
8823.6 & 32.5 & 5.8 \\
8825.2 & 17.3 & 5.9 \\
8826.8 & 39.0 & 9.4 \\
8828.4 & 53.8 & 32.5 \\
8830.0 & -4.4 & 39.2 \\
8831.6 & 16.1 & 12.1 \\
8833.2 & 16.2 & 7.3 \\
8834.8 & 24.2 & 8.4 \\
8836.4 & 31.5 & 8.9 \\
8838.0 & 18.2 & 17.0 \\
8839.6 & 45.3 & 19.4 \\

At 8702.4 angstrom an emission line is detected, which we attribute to [N II]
